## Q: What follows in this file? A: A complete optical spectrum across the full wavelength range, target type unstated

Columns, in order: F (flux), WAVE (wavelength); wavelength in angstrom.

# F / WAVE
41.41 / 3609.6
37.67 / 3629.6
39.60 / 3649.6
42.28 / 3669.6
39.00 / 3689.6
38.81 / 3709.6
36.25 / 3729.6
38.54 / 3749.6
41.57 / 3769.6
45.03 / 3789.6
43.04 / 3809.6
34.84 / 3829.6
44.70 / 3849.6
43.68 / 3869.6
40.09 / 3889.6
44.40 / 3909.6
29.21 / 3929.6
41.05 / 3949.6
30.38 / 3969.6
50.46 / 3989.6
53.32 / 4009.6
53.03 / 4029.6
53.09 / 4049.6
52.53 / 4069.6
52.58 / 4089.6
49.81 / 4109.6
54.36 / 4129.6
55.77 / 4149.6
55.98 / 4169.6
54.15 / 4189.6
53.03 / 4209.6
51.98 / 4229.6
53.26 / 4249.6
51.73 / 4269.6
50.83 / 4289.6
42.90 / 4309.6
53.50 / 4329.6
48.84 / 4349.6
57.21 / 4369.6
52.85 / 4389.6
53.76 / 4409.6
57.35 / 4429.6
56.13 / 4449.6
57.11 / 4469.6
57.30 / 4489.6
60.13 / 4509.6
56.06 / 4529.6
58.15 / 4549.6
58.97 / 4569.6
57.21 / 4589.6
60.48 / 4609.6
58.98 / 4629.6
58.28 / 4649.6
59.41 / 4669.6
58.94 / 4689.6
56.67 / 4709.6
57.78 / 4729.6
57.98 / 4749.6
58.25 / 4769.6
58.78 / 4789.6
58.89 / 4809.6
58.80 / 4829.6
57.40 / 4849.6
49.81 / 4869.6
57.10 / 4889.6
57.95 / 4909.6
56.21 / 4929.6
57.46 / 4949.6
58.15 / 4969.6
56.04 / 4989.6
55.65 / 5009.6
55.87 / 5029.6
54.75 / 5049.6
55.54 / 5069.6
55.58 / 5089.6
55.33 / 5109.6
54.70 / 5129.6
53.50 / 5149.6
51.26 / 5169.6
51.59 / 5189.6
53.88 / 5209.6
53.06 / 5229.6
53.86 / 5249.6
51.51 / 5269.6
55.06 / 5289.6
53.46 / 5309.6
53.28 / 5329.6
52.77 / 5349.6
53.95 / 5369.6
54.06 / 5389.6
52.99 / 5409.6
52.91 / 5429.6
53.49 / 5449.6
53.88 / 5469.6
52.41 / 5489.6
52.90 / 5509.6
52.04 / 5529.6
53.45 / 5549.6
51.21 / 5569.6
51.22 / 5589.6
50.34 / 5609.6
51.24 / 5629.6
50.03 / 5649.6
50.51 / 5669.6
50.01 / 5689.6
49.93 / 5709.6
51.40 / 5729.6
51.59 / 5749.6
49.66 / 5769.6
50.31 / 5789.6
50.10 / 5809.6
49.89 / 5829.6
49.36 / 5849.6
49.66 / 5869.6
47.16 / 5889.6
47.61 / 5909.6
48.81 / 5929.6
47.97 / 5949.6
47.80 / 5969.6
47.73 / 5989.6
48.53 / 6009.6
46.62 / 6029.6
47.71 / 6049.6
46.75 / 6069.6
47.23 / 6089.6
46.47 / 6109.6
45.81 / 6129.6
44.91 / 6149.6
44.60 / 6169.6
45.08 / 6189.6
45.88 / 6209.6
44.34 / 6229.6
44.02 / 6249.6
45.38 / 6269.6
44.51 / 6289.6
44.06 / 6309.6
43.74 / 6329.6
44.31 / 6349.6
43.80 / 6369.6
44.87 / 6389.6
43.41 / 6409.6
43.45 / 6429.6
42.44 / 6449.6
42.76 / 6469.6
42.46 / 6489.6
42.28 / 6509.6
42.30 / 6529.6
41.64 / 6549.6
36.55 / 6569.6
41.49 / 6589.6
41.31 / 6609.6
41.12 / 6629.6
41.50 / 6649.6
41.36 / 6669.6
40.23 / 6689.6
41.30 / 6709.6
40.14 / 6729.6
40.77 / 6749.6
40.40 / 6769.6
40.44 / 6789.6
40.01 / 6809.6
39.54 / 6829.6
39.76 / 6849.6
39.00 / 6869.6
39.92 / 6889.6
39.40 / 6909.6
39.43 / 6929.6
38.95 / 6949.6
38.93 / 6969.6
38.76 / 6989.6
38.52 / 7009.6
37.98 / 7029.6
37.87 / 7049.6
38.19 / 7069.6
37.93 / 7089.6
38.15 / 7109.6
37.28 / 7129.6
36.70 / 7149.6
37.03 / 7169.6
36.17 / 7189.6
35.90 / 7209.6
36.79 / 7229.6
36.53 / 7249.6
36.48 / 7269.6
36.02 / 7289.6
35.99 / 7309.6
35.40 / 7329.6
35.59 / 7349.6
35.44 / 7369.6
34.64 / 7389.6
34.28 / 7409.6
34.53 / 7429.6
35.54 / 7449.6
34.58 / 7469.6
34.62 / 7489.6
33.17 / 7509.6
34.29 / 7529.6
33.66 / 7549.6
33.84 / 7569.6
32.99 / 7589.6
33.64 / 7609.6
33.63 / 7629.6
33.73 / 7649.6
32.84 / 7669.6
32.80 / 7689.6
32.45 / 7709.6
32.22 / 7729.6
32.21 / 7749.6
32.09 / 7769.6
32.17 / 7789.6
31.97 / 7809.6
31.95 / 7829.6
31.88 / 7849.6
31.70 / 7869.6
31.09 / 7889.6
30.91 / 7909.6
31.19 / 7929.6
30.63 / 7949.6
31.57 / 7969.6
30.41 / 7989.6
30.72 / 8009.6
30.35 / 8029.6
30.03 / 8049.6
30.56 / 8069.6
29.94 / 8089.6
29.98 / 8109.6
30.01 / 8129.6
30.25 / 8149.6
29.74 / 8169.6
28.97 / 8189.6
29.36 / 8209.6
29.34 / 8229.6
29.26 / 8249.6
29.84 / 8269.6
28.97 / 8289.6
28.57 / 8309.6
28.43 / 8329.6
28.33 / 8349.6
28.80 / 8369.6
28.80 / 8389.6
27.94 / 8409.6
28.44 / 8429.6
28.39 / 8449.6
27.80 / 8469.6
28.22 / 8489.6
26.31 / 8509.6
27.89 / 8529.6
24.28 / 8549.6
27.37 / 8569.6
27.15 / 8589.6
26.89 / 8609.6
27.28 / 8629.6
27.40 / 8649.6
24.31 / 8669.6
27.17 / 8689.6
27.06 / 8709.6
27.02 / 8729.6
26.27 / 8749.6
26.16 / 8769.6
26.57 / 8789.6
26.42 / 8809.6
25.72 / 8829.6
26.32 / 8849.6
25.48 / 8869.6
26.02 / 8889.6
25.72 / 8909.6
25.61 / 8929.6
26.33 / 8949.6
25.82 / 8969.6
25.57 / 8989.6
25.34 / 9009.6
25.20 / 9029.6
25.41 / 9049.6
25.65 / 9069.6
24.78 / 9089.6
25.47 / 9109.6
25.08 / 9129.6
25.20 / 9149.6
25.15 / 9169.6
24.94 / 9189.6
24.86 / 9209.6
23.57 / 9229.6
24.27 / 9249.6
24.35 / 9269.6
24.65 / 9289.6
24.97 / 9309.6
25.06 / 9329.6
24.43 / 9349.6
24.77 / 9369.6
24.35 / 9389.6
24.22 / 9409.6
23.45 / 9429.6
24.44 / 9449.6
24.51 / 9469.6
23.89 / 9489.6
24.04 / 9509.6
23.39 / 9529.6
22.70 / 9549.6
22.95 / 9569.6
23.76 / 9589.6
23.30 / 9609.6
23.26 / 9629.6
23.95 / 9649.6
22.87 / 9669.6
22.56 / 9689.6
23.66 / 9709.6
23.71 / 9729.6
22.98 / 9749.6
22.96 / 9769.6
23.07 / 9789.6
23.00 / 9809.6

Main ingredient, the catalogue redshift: 0.000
